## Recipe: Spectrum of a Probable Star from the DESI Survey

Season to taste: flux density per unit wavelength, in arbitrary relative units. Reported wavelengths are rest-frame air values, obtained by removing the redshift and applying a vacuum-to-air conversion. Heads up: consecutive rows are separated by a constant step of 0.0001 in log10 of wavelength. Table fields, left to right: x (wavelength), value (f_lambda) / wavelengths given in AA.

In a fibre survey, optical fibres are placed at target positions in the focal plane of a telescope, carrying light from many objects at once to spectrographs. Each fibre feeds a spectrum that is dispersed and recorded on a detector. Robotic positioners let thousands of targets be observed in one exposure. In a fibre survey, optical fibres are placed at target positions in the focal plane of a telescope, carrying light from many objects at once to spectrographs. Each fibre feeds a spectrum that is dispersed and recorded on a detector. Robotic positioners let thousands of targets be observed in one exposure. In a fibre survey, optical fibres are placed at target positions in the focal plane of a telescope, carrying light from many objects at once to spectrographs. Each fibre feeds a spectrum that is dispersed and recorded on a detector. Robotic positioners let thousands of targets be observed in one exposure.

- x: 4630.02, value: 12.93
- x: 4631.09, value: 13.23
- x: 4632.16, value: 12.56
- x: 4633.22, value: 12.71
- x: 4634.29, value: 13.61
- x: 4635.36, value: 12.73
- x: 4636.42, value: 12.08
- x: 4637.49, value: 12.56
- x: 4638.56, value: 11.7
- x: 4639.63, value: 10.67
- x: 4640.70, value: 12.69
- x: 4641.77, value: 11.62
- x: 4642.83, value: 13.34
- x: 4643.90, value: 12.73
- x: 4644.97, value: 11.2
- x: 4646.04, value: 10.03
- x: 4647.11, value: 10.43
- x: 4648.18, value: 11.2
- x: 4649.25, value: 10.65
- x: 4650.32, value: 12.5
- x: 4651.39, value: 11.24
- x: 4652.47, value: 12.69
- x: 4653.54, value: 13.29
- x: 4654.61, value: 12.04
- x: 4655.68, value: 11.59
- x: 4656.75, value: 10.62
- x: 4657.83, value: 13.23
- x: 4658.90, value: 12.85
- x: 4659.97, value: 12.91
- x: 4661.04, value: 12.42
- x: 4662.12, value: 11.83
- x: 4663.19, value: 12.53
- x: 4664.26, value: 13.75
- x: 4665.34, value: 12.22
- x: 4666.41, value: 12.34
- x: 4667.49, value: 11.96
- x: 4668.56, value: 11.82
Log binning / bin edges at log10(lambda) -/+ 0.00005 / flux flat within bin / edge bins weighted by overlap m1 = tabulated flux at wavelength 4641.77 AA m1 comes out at 11.62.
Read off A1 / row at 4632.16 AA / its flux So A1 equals 12.56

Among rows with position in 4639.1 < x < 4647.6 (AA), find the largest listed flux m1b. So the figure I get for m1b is 13.34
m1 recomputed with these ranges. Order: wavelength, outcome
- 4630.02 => 12.93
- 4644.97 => 11.2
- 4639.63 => 10.67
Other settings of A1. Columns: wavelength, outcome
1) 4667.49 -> 11.96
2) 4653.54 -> 13.29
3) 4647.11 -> 10.43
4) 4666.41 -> 12.34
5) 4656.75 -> 10.62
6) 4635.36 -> 12.73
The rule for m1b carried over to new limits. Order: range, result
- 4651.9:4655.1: 13.29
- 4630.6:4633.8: 13.23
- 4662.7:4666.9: 13.75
